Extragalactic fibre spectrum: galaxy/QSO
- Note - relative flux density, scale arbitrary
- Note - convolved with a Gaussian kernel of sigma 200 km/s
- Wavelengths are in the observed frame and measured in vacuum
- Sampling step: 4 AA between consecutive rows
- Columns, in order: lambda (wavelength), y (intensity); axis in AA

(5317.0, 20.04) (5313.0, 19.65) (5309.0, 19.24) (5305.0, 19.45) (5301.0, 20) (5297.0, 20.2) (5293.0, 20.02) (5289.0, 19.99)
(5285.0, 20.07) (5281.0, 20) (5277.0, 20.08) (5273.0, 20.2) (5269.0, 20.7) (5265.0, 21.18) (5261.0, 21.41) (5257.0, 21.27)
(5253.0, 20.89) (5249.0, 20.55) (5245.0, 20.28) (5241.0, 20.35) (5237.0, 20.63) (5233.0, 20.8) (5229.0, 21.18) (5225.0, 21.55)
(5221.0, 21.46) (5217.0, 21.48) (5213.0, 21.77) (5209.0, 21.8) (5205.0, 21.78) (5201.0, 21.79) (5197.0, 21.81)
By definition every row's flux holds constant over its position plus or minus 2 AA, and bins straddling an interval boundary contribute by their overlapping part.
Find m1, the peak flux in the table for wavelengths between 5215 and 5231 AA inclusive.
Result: 21.55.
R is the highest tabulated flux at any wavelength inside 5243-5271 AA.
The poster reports 21.41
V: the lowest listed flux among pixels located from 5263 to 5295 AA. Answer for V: 19.99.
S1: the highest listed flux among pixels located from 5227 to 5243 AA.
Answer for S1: 21.18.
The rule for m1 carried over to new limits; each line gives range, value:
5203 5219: 21.8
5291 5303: 20.2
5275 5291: 20.08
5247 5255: 20.89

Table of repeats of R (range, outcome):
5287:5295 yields 20.02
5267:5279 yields 20.7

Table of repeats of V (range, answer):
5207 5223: 21.46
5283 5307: 19.45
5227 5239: 20.63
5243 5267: 20.28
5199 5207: 21.78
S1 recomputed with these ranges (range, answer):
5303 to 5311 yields 19.45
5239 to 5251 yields 20.55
